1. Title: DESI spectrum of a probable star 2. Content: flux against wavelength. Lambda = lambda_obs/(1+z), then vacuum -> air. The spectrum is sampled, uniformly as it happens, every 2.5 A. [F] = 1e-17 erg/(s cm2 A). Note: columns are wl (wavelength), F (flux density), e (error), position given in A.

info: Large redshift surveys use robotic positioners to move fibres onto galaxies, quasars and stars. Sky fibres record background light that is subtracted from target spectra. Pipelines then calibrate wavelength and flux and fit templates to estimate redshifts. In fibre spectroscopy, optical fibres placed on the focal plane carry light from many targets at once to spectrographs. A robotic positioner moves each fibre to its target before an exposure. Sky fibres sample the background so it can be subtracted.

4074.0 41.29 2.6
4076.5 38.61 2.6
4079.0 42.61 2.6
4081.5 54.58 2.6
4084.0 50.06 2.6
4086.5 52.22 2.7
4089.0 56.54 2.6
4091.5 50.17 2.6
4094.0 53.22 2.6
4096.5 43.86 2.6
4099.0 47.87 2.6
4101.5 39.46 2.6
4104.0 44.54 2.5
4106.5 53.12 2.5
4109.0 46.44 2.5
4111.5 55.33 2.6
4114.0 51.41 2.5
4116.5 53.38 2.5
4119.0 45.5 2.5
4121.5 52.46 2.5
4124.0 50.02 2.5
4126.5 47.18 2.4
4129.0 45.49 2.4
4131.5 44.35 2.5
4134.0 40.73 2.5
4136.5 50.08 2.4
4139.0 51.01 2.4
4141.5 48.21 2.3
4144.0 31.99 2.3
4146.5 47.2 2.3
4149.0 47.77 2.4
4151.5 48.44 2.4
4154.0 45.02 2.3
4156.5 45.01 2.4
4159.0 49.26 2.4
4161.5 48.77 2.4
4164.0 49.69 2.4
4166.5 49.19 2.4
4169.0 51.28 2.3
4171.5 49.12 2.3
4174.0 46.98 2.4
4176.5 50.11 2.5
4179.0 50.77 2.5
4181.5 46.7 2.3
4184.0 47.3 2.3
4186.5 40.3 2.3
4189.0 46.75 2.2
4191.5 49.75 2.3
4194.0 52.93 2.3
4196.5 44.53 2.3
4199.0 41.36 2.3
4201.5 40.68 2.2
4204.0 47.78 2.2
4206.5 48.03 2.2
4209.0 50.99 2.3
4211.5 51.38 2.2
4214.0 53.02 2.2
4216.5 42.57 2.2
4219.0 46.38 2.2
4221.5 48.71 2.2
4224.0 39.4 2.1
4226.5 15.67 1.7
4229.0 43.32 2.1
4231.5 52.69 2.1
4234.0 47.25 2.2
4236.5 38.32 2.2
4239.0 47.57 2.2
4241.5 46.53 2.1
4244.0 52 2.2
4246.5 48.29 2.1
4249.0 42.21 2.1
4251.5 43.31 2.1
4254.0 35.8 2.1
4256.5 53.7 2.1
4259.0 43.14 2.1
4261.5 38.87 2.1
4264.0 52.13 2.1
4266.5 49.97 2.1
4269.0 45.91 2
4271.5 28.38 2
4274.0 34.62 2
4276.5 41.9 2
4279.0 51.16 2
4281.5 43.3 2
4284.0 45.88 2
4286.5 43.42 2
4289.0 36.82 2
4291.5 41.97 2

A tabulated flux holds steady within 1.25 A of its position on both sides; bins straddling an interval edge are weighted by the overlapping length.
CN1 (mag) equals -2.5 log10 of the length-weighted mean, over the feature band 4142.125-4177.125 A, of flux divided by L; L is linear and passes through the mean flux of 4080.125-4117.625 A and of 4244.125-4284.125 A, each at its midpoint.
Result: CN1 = 0.02 mag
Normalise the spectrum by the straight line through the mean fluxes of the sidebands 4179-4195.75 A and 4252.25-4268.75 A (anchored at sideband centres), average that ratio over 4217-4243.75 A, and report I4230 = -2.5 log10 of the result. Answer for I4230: 0.08 mag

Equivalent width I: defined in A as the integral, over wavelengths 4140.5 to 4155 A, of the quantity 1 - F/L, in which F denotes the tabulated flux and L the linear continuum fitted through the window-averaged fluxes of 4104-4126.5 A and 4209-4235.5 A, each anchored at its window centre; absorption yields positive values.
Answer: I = 1.1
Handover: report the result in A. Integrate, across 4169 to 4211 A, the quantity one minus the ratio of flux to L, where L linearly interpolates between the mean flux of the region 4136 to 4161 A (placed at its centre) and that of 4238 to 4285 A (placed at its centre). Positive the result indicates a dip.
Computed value -1.5 A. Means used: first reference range 46.4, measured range 47.3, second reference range 44.4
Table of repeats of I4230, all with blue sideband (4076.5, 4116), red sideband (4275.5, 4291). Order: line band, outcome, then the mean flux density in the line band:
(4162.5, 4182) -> -0.05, 49.3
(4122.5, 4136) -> 0.05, 45.9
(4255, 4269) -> -0.07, 47.2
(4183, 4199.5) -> 0.00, 46.3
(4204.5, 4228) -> 0.04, 44.1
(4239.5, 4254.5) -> -0.01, 45.3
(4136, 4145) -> 0.06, 45.3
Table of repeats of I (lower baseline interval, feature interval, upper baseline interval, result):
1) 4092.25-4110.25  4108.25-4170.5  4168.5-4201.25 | -0.9 A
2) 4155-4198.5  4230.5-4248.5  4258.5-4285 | -1.0 A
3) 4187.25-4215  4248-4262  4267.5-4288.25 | 0.2 A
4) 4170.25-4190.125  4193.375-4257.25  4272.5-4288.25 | 0.4 A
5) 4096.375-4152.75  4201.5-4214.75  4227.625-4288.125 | -1.1 A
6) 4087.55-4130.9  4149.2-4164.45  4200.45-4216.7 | 0.3 A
